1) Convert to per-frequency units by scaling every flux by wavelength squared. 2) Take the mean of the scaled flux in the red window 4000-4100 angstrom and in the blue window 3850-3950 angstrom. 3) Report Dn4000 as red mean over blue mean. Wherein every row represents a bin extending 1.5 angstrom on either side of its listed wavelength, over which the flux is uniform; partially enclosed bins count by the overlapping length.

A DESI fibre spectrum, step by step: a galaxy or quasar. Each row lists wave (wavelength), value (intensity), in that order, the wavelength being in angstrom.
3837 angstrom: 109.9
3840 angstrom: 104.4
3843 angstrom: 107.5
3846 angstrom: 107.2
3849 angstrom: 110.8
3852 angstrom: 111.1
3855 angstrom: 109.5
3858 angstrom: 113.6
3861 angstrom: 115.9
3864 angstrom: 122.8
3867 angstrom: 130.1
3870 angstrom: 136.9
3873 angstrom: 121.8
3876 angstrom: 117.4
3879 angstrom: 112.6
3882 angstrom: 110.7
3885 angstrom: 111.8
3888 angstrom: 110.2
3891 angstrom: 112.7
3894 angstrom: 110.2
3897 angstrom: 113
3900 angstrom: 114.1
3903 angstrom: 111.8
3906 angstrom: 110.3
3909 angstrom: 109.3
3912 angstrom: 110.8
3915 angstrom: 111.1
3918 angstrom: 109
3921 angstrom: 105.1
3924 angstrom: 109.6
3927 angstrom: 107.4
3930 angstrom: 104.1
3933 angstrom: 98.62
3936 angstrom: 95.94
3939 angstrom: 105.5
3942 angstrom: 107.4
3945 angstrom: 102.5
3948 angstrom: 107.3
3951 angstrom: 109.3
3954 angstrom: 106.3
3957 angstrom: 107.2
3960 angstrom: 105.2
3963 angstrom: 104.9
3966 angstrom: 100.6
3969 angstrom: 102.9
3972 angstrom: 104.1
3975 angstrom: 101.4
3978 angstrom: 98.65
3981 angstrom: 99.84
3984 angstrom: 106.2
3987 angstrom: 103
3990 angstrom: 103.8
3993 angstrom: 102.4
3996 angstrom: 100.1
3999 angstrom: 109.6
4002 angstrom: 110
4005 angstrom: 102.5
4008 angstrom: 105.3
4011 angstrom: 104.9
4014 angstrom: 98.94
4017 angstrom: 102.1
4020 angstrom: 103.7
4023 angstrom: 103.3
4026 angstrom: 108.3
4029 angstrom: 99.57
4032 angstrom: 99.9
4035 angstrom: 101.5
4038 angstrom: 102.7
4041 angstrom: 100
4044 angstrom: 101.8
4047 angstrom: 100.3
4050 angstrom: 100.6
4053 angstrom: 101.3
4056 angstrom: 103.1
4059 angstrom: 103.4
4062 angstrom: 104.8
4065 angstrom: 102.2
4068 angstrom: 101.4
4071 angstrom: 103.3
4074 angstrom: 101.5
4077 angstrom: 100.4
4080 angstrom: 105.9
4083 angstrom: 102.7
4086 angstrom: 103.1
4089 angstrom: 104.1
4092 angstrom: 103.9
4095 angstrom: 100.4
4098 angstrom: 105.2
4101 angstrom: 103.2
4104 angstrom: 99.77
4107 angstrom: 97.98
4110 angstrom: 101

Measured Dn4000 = 1.00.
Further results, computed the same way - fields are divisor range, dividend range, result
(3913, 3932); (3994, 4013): 1.02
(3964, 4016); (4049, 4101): 1.04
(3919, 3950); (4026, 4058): 1.02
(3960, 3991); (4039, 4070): 1.03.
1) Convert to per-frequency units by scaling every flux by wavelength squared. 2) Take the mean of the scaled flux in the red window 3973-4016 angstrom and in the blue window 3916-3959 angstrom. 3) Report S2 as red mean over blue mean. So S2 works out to 1.01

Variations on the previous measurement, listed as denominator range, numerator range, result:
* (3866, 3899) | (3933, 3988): 0.92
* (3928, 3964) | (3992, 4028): 1.03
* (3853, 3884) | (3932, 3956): 0.91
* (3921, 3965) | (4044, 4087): 1.04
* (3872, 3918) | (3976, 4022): 0.97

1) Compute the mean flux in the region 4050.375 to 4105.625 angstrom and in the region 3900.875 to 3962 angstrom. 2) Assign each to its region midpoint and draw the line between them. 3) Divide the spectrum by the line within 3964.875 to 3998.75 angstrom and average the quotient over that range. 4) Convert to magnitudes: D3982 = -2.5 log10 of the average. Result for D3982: 0.031 mag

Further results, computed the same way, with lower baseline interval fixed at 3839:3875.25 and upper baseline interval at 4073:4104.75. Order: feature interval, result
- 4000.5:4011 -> 0.02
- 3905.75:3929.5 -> 0.04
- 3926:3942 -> 0.09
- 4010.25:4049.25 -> 0.04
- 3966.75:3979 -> 0.08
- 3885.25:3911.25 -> 0.02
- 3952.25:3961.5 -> 0.04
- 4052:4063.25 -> 0.01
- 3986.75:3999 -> 0.05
